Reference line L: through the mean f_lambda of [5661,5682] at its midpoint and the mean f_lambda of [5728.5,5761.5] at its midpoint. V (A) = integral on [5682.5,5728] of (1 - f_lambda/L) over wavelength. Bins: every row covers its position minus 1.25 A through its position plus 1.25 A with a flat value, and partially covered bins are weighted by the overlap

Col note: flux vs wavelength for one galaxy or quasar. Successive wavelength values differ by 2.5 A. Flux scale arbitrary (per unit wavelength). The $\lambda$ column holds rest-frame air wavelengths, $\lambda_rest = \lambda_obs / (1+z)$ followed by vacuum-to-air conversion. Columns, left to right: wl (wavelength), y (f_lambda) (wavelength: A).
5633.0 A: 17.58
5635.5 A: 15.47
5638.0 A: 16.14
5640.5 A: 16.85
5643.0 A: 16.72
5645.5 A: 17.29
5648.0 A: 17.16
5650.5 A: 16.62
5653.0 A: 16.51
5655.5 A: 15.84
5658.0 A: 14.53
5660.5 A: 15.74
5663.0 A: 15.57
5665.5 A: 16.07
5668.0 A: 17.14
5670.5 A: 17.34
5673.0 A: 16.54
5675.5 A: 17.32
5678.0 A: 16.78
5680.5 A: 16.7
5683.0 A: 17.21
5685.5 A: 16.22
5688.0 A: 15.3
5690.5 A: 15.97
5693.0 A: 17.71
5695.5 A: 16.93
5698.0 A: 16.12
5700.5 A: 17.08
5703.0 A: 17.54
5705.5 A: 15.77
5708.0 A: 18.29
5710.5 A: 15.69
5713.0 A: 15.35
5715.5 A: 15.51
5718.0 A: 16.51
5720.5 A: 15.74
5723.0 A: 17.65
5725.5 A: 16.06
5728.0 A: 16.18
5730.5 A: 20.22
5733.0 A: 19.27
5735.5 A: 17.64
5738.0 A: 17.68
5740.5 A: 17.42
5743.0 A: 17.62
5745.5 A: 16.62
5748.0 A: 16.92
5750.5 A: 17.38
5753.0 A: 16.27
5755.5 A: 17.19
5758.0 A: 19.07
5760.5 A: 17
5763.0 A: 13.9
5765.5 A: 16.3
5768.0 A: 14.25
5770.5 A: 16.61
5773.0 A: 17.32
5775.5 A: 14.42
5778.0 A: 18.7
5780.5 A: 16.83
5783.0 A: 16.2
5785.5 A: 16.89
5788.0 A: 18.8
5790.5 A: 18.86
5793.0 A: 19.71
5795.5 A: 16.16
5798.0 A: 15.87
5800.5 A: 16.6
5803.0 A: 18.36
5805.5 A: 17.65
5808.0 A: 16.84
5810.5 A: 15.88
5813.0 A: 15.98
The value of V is 1.77 A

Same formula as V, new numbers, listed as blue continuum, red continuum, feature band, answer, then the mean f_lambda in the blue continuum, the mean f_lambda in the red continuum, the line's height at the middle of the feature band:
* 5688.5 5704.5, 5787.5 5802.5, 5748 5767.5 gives 0.8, 16.8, 17.6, 17.3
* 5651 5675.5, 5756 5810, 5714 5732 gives -0.3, 16.2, 17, 16.6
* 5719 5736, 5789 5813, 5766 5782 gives 0.9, 17.5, 17.3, 17.4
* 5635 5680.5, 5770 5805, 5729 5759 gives -1.4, 16.4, 17.3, 17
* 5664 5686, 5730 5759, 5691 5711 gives 0.3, 16.8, 17.7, 17.1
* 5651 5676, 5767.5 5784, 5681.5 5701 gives -0.3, 16.2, 16.4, 16.3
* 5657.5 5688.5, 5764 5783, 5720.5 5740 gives -1.6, 16.4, 16.3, 16.4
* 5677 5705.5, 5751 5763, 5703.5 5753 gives -0.5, 16.6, 17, 16.9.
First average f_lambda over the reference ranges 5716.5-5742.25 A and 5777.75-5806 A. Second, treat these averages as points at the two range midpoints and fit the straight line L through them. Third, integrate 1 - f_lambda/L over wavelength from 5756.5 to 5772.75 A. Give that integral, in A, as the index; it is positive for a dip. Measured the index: 1.1 A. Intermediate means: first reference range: 17.4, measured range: 16.3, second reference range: 17.5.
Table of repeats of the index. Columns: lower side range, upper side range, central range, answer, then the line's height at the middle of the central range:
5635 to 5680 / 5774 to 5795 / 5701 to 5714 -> 0.2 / 16.9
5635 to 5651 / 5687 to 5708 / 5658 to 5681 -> 0.3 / 16.7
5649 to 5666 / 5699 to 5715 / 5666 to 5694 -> -1.0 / 16.2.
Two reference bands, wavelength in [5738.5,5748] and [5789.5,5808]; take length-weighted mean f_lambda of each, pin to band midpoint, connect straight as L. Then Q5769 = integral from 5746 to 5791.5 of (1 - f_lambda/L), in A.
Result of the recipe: 1.44 A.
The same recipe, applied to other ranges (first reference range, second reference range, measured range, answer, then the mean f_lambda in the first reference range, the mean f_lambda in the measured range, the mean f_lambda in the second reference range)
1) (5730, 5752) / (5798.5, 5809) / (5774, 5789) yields 0.4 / 17.8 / 16.9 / 17.3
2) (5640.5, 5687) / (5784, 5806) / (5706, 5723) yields 0.7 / 16.5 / 16.3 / 17.6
